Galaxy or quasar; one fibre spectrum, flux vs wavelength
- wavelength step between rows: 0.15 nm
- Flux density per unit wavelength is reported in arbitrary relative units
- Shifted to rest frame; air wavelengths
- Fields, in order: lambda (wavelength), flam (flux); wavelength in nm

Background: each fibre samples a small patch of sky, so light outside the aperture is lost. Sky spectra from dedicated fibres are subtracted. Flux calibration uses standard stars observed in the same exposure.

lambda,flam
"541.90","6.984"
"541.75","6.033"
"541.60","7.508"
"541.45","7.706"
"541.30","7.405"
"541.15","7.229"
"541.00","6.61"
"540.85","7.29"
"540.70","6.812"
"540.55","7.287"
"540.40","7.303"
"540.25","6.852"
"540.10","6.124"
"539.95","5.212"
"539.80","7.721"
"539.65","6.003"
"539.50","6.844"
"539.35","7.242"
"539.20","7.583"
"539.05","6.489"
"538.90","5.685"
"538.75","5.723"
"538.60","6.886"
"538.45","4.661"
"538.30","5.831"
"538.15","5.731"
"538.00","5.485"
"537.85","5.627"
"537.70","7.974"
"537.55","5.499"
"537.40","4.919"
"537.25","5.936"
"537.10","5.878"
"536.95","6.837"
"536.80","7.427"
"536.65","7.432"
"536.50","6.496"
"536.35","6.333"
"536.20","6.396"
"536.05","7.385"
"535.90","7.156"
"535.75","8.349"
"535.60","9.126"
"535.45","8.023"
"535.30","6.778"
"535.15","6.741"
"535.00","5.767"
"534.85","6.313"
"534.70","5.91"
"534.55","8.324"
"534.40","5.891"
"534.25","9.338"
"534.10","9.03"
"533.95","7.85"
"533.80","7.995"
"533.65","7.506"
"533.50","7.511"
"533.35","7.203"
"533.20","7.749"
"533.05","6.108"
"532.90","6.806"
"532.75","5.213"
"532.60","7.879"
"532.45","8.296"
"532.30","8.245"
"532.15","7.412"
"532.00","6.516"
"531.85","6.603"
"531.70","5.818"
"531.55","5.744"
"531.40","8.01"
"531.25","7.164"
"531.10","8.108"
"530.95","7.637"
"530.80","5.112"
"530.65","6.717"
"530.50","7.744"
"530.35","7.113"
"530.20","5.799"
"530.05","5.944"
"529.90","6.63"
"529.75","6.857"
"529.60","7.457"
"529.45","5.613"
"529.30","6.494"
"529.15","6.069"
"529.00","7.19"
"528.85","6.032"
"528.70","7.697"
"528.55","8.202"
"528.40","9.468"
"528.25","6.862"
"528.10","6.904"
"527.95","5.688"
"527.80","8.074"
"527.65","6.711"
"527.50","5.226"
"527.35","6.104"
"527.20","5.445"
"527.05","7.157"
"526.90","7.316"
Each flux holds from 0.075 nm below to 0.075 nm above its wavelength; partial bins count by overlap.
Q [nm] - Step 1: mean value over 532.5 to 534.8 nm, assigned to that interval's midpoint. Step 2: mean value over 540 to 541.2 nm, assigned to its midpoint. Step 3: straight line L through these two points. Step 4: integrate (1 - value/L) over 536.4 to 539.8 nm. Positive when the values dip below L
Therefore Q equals 0.36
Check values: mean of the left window 7.35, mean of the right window 6.9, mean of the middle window 6.31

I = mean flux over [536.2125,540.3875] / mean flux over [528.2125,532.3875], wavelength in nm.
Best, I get 0.91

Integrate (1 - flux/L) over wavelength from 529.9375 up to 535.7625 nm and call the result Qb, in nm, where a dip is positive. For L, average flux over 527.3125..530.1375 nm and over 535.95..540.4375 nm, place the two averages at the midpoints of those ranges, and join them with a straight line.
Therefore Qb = -0.47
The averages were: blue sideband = 6.81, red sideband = 6.38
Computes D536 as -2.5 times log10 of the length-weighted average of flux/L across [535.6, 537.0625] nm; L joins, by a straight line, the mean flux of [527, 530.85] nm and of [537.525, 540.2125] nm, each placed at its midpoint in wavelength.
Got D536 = -0.13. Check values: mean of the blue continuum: 6.71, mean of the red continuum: 6.26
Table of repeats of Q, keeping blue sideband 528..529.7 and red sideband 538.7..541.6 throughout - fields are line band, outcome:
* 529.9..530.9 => 0.082 nm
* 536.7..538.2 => 0.157 nm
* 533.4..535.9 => -0.206 nm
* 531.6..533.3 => 0.009 nm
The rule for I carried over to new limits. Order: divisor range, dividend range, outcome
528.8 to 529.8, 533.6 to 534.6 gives 1.22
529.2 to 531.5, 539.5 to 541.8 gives 1.01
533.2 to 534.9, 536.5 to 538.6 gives 0.81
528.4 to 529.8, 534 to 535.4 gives 1.02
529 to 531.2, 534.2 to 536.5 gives 1.07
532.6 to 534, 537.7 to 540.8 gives 0.90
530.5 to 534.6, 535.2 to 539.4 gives 0.91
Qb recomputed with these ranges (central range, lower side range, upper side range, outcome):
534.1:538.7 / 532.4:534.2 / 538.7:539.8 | 0.20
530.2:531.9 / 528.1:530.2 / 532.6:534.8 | 0.06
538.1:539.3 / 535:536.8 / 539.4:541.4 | 0.15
